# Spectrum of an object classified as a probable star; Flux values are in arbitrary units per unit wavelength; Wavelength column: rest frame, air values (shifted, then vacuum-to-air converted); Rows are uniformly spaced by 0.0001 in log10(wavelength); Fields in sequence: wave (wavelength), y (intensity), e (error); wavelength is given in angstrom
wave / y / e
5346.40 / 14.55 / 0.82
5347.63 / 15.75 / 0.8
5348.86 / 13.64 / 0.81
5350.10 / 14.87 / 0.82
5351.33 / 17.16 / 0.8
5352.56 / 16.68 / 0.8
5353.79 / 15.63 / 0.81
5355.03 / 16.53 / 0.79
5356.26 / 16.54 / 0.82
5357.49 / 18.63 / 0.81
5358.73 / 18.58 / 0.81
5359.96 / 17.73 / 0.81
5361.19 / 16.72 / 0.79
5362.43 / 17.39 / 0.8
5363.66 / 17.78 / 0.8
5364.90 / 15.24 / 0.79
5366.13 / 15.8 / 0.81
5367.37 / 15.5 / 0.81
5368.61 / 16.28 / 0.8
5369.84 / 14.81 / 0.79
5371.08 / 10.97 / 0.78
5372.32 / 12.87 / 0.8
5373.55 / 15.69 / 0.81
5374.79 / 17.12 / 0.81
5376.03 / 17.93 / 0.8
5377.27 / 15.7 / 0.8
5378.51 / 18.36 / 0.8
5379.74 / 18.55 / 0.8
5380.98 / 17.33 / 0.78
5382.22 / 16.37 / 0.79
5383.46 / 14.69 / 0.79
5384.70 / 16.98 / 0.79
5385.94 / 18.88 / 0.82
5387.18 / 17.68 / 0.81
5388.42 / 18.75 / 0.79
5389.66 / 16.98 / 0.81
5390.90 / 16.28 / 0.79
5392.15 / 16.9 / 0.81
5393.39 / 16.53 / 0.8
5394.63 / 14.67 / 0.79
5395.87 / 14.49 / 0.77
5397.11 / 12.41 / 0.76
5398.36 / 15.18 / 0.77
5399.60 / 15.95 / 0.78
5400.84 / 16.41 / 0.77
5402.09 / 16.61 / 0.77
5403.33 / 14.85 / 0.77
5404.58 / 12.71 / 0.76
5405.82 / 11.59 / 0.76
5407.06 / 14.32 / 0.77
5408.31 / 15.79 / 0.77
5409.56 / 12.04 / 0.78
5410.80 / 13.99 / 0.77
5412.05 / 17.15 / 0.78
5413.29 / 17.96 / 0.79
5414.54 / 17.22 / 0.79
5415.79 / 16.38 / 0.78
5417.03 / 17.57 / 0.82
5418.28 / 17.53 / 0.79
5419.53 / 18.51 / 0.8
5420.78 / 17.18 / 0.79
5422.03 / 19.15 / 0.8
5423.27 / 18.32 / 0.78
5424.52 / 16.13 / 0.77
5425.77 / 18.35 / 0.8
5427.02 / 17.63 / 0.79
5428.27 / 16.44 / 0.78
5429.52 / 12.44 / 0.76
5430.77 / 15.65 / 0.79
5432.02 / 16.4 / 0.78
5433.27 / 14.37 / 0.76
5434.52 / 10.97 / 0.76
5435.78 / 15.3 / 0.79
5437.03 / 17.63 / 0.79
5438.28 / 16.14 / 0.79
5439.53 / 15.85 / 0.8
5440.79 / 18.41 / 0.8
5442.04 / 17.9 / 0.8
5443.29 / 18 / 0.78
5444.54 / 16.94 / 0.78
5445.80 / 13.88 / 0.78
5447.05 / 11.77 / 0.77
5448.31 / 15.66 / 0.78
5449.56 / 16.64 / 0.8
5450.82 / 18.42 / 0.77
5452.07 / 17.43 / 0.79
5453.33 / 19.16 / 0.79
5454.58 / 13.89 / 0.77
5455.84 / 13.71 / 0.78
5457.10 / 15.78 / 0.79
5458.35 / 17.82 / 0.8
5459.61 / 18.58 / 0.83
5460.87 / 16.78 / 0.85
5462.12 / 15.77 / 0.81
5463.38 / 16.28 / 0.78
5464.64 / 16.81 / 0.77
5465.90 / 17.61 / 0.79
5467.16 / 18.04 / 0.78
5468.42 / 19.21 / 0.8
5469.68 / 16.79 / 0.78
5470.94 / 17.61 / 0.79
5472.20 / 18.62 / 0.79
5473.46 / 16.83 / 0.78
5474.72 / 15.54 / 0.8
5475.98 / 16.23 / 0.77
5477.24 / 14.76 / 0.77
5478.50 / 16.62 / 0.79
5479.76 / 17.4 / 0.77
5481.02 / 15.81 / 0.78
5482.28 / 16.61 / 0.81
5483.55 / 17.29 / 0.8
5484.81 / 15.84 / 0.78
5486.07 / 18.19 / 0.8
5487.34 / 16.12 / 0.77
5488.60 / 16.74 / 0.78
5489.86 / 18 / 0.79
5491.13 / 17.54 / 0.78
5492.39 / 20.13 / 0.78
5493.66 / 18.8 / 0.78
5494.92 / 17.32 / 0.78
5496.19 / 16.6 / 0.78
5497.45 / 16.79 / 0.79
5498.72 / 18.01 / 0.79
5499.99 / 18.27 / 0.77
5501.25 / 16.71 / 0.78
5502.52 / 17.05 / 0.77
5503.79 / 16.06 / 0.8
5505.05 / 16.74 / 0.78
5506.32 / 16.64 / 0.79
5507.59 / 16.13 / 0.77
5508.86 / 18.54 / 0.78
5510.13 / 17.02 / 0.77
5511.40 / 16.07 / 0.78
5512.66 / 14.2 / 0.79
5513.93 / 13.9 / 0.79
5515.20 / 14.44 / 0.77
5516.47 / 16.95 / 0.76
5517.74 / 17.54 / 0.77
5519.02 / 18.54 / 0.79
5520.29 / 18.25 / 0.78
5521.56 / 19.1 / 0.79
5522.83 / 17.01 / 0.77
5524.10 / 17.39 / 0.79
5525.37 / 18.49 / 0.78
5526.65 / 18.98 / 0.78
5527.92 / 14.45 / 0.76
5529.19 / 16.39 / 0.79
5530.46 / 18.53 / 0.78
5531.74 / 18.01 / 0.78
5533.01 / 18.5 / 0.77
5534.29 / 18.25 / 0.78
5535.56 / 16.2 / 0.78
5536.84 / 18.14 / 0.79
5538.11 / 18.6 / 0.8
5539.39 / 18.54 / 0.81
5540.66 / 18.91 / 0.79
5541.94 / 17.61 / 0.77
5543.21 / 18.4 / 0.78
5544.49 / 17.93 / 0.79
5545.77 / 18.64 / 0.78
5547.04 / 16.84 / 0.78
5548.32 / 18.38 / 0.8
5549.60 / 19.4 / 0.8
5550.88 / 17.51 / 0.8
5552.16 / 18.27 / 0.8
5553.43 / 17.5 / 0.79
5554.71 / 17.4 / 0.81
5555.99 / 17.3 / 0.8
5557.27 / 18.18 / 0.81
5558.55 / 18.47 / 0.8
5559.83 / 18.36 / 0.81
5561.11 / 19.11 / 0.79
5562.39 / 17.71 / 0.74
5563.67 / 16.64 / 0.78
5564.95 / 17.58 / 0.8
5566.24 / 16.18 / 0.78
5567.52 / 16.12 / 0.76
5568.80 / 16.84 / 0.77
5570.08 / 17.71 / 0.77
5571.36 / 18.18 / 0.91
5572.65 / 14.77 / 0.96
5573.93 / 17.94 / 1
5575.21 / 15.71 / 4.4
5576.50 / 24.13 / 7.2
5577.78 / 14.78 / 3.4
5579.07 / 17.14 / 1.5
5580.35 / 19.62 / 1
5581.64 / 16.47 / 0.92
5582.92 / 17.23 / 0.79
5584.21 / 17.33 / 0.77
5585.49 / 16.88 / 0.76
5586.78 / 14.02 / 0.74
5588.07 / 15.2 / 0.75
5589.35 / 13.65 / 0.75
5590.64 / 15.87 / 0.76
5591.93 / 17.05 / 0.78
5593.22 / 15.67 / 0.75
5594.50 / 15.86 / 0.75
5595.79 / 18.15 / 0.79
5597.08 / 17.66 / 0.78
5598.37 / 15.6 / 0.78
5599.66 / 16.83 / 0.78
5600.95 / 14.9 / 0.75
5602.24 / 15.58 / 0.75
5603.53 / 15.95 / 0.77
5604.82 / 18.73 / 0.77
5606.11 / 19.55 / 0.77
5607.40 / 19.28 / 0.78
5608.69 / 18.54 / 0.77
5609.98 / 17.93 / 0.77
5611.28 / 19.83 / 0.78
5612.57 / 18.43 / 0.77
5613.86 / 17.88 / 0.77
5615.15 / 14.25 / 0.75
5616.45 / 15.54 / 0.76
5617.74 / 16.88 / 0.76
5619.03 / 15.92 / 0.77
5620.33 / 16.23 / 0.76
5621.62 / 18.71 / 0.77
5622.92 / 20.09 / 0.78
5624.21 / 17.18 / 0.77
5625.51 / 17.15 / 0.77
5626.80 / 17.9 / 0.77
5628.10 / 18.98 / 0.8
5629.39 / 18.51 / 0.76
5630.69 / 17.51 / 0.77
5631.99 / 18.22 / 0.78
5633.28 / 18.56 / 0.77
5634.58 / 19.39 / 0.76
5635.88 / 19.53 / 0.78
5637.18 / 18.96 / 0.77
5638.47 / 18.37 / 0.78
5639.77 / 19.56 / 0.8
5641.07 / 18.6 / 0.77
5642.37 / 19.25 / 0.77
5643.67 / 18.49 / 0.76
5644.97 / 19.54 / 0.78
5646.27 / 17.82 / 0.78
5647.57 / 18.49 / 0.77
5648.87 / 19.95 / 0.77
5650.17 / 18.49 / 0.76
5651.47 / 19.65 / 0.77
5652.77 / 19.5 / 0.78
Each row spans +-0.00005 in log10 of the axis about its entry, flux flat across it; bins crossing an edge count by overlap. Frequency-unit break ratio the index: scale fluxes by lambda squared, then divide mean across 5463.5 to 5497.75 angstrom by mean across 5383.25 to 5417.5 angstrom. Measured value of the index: 1.1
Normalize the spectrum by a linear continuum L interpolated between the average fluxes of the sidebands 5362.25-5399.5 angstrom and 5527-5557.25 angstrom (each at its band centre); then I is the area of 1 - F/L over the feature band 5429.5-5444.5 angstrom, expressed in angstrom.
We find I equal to 0.7 angstrom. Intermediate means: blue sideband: 16.1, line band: 15.9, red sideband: 17.8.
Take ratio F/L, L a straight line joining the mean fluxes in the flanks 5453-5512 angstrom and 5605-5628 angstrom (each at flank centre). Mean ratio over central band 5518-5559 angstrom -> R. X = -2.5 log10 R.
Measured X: -0.04 mag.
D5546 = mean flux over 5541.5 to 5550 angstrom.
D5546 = 18.2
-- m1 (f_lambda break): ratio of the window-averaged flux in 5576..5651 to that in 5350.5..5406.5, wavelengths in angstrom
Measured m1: 1.1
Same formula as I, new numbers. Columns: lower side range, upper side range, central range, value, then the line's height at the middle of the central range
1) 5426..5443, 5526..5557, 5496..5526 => 0.6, 17.3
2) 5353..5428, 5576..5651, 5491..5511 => -0.5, 17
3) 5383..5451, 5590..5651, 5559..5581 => -0.2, 17.4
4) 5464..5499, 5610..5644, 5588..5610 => 1.4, 17.9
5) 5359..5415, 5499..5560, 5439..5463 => 0.2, 16.6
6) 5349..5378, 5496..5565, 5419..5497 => 0.9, 16.9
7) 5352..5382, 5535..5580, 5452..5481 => 0.5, 17.1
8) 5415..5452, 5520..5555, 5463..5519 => 1.0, 17.2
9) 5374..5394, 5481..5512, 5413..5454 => 1.4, 17.2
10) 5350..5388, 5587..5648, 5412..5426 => -0.7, 16.7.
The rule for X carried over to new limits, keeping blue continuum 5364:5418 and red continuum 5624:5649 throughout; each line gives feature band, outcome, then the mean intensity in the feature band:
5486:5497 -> -0.05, 17.7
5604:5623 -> 0.03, 17.8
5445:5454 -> 0.02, 16.1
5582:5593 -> 0.14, 15.9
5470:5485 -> 0.01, 16.6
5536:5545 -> -0.05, 18.3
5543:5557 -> -0.02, 18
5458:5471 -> -0.05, 17.4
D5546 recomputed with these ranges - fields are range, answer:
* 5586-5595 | 15.3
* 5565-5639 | 17.3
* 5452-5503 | 17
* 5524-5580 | 17.7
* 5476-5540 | 17.2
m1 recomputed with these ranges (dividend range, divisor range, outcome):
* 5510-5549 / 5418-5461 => 1.06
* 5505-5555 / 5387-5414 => 1.14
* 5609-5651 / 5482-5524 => 1.07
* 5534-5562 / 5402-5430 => 1.12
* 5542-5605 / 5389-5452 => 1.08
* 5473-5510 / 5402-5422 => 1.08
